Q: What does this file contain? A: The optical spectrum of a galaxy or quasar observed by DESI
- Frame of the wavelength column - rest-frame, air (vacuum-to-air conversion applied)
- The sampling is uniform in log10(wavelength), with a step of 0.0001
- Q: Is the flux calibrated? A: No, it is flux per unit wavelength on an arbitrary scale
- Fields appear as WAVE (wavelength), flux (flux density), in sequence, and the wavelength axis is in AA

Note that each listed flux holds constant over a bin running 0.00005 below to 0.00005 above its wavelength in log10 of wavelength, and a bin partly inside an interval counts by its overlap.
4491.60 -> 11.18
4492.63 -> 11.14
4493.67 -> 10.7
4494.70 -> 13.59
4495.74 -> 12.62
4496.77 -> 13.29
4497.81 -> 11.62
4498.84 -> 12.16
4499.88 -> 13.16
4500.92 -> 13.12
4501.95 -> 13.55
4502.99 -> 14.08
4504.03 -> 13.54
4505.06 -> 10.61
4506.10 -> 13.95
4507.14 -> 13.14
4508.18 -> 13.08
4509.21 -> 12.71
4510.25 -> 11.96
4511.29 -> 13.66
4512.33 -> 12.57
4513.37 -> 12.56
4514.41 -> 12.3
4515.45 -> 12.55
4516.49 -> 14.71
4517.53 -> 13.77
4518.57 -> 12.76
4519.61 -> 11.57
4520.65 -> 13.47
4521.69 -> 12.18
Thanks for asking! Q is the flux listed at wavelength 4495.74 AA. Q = 12.62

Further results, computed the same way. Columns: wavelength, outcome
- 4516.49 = 14.71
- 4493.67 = 10.7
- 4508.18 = 13.08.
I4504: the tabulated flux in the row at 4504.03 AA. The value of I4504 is 13.54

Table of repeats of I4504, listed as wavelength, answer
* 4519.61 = 11.57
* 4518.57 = 12.76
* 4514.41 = 12.3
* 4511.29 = 13.66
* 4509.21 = 12.71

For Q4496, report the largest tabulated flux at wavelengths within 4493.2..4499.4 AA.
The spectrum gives 13.59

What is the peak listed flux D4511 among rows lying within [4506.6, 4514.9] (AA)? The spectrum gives 13.66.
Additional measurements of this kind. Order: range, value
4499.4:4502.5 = 13.55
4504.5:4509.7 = 13.95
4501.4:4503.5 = 14.08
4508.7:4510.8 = 12.71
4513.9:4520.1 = 14.71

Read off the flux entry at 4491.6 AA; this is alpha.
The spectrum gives 11.18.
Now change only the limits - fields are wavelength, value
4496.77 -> 13.29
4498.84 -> 12.16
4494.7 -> 13.59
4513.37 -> 12.56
